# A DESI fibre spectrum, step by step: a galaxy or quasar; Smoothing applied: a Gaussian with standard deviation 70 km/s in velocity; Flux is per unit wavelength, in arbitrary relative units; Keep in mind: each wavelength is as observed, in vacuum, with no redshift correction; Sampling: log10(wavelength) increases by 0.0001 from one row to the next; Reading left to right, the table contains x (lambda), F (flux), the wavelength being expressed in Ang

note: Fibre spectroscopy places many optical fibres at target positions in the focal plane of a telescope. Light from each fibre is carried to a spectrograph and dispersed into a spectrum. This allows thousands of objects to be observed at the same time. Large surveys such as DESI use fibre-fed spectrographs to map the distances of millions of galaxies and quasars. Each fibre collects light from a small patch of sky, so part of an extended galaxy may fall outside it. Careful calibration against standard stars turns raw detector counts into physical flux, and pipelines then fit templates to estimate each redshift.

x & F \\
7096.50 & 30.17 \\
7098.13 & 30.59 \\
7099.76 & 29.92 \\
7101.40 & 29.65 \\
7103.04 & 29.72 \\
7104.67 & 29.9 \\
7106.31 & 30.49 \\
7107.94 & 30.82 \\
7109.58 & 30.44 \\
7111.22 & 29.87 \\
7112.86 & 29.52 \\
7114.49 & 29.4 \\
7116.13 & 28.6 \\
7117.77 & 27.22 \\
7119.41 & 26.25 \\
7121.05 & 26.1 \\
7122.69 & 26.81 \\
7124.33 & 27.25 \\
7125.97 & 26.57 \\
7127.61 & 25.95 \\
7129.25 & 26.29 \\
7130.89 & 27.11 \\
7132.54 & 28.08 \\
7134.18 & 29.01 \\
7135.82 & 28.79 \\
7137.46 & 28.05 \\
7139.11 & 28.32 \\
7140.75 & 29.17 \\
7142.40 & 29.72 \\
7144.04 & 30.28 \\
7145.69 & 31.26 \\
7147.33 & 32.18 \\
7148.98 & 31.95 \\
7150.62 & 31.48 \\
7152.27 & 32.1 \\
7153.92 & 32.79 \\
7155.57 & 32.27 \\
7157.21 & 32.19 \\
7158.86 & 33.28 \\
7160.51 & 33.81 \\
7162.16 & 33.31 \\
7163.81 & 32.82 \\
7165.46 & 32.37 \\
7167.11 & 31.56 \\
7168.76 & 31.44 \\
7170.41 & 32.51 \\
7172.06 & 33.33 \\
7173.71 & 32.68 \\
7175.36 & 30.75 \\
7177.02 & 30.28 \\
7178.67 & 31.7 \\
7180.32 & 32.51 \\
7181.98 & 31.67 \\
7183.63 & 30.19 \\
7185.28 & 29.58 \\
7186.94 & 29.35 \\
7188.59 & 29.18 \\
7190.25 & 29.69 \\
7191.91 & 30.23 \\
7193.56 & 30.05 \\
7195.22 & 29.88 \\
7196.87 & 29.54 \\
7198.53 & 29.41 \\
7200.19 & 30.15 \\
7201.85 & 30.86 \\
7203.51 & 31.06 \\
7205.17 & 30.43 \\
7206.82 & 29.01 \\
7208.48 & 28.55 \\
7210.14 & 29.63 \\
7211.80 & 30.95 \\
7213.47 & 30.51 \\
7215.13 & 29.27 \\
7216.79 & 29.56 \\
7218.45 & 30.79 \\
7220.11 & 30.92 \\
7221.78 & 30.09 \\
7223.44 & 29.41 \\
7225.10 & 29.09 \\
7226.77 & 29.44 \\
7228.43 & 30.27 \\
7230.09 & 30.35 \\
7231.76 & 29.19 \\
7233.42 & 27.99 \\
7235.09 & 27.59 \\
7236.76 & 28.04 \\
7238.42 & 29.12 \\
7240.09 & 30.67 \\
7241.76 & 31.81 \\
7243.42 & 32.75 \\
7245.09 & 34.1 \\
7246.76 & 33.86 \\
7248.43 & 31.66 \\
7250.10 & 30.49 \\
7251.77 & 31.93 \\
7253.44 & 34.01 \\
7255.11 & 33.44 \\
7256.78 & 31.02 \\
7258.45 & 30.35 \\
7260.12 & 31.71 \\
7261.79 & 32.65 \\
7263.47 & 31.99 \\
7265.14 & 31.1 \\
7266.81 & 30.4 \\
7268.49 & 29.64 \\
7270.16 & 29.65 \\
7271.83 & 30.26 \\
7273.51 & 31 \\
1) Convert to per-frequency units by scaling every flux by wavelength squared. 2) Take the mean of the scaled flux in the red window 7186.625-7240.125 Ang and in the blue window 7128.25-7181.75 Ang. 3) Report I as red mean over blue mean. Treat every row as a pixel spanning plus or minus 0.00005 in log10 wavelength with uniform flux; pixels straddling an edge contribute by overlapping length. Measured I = 1.0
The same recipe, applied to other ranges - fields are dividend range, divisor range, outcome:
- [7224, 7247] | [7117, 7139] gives 1.14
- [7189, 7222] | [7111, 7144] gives 1.10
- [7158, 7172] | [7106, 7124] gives 1.16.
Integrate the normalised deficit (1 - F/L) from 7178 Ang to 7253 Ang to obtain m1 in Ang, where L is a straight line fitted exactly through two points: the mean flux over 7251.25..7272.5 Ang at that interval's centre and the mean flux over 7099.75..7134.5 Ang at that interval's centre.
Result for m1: 0.3 Ang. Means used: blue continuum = 28.4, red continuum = 31.4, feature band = 30.3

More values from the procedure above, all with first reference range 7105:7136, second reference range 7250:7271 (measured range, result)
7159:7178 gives -1.96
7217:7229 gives 0.23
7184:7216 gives 0.17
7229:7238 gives 0.62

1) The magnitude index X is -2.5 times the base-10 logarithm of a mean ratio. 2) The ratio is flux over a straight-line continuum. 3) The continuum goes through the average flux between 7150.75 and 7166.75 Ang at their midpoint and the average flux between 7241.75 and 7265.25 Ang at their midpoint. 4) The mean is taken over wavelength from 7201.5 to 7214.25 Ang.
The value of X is 0.08 mag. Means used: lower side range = 32.7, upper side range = 32.2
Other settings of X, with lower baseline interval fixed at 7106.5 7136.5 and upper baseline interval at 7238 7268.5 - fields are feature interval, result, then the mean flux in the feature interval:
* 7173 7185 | -0.06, 31.3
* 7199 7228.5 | 0.02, 30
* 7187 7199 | 0.01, 29.7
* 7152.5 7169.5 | -0.12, 32.6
